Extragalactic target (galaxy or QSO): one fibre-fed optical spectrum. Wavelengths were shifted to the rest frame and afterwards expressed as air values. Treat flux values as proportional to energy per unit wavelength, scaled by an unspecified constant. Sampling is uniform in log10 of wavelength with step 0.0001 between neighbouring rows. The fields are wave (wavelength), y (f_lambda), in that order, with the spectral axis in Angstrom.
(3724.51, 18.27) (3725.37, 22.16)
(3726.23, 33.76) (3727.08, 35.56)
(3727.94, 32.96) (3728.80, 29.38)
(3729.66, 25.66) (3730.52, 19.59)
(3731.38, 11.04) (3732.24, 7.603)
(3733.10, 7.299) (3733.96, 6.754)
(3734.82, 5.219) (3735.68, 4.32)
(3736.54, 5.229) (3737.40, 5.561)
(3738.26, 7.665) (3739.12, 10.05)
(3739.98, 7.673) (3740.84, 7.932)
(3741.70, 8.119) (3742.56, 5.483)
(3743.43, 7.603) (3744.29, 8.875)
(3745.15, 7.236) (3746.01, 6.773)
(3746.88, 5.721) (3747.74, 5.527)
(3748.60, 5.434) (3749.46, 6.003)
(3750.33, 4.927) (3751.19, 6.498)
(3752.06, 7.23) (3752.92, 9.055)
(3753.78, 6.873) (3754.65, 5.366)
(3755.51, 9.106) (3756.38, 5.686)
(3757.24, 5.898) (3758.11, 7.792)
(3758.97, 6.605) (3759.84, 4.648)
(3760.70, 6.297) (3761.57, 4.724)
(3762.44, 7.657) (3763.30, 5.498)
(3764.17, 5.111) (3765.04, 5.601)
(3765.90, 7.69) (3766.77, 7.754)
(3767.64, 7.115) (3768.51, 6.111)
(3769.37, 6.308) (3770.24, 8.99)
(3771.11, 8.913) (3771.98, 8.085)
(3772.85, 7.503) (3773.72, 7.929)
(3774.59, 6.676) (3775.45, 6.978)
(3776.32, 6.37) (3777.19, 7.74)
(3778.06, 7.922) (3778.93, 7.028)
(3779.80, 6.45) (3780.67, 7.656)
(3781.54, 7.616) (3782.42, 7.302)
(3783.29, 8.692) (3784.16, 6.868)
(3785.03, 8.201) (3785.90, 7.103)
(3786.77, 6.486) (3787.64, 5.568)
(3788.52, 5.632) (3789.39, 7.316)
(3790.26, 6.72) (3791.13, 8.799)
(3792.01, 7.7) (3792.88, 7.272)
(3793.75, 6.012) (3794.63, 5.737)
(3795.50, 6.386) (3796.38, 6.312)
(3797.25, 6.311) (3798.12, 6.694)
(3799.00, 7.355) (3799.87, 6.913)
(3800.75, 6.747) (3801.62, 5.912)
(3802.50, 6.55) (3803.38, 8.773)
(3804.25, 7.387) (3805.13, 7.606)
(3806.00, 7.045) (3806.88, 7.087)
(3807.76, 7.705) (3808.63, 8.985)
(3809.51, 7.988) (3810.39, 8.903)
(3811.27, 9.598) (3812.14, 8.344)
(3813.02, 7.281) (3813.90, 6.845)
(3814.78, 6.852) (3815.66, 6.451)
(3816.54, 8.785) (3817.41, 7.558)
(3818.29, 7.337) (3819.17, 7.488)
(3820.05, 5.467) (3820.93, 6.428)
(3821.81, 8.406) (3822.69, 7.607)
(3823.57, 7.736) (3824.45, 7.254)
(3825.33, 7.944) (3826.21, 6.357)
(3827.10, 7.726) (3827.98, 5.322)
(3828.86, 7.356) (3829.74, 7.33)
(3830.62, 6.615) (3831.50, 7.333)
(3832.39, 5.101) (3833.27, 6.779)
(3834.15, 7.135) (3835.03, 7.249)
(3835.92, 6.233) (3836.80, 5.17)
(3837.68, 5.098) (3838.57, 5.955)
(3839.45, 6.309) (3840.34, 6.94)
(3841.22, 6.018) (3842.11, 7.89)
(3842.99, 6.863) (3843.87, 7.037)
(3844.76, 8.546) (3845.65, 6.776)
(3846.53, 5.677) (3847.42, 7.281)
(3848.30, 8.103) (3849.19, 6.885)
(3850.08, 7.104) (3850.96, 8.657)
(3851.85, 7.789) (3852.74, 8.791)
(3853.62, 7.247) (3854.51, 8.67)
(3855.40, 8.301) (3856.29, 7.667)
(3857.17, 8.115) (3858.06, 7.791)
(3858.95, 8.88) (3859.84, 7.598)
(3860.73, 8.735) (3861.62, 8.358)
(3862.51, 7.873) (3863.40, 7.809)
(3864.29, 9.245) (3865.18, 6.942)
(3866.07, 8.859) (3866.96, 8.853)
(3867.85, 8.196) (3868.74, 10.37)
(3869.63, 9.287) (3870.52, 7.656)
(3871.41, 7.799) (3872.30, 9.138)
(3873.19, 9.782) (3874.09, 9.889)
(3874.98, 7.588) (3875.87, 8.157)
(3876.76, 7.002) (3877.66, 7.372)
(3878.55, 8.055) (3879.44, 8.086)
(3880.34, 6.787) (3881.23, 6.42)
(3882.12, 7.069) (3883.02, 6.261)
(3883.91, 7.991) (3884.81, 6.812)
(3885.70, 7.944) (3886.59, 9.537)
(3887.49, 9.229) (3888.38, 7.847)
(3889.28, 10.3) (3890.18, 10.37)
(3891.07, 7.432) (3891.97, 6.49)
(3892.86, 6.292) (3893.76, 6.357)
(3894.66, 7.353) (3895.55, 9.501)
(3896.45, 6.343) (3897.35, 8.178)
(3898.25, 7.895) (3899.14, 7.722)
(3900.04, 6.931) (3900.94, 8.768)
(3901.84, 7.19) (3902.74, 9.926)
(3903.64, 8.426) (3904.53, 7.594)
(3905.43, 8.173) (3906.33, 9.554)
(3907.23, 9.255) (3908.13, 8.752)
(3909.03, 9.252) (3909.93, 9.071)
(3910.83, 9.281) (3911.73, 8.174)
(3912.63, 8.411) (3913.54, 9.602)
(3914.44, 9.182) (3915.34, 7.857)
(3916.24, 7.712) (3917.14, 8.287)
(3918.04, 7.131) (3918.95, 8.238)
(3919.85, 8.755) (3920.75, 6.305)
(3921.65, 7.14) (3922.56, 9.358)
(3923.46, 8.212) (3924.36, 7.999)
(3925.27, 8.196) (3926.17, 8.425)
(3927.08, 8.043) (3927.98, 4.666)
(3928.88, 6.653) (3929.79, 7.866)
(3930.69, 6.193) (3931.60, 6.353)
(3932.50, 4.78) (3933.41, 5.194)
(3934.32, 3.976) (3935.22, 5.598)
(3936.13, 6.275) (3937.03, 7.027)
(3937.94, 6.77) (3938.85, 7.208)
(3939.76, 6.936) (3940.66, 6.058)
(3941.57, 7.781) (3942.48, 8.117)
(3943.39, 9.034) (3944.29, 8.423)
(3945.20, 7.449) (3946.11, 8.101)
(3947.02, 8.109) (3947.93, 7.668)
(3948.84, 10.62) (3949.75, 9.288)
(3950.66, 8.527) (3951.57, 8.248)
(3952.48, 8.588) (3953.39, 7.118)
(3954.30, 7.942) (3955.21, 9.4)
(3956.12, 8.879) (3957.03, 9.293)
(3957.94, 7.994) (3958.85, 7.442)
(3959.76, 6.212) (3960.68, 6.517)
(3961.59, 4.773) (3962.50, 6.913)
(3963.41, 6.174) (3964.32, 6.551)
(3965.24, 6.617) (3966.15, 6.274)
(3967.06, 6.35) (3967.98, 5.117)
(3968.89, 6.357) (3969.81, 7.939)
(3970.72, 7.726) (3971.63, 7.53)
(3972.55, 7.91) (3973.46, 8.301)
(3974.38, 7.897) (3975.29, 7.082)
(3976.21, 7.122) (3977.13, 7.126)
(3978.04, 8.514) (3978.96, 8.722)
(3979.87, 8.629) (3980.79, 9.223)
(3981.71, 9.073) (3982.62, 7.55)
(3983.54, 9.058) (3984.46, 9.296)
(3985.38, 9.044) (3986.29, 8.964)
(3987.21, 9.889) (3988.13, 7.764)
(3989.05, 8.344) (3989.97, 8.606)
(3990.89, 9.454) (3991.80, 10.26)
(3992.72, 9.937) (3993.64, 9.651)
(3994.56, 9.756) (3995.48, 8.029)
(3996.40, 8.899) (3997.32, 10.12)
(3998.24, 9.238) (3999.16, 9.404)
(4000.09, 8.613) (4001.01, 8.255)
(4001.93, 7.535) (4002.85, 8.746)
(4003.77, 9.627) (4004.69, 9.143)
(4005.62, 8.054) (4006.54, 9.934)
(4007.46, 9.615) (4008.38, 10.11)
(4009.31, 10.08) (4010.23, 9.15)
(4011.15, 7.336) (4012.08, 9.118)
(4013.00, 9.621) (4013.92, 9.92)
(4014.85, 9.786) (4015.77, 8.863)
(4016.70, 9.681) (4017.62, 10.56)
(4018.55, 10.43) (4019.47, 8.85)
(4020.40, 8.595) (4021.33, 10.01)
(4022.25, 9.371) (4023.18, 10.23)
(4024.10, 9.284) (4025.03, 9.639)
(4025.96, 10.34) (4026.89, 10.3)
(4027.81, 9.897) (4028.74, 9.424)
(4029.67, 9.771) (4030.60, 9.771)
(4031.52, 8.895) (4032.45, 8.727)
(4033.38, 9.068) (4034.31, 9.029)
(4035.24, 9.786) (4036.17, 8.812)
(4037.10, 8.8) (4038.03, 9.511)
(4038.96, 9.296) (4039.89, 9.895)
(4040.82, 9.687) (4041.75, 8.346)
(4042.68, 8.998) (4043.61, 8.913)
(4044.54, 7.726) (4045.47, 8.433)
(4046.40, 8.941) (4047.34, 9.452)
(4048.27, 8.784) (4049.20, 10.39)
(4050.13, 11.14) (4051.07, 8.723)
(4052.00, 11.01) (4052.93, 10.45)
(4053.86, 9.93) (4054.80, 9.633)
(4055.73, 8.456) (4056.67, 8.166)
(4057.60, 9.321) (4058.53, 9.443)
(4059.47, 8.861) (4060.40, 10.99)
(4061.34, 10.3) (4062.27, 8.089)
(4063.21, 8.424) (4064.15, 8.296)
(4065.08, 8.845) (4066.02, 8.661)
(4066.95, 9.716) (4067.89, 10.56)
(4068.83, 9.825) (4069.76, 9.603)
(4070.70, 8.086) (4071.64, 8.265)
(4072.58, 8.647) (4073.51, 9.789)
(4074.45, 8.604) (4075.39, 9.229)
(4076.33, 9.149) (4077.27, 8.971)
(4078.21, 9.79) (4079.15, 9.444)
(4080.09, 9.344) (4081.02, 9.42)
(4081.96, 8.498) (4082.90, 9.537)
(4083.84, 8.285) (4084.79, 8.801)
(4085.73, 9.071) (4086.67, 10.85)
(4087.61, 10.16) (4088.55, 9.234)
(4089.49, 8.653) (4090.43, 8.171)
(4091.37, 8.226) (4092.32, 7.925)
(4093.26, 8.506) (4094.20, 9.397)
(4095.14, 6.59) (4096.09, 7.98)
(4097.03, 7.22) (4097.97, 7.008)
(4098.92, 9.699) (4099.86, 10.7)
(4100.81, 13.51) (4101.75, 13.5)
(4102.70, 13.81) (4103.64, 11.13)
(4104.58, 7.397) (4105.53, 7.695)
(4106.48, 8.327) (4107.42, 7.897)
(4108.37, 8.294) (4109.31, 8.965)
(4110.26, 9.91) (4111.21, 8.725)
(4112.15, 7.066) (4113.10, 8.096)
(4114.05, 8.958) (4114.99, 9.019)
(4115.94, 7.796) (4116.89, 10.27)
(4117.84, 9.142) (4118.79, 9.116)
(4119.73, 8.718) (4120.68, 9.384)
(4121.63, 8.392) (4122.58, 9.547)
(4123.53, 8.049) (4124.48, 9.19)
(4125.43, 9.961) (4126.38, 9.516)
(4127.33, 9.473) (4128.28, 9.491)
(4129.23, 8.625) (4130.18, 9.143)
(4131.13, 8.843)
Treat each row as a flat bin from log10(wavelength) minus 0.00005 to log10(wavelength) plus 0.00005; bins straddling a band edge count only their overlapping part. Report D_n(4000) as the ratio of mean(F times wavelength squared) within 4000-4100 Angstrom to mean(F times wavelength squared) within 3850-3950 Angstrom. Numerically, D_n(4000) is 1.3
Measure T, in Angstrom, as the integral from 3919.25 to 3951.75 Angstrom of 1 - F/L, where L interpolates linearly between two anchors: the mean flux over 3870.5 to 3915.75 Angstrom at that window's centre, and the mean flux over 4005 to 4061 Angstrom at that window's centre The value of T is 4.5 Angstrom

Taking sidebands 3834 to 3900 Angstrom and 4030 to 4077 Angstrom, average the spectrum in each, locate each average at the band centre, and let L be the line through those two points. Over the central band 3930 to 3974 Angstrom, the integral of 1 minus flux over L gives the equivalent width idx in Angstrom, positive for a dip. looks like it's 6.1 Angstrom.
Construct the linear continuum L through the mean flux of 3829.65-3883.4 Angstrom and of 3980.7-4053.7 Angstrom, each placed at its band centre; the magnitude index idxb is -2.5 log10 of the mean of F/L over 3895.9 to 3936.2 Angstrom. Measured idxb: 0.066 mag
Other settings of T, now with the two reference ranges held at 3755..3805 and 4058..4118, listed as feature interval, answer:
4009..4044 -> -2.90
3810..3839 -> 0.81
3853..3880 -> -2.66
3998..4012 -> -0.73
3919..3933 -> 1.22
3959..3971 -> 2.66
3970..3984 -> 0.42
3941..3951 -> -0.38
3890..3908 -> -0.39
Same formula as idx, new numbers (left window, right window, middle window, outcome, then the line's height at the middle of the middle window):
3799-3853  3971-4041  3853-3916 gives -3.3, 7.8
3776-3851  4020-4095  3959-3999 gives 2.6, 8.55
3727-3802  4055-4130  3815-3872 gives 5.8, 8.28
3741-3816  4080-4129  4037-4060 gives -1.5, 8.75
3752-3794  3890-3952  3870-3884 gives -0.5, 7.54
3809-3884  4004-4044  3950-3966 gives 2.3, 8.72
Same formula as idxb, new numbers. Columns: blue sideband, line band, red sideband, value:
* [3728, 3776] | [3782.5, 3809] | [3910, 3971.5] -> 0.12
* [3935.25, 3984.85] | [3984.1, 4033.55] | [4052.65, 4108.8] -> -0.13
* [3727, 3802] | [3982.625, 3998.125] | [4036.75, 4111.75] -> -0.03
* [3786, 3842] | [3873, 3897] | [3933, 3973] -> -0.10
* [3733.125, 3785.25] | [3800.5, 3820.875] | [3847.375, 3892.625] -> 0.00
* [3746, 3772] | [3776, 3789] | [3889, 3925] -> -0.04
